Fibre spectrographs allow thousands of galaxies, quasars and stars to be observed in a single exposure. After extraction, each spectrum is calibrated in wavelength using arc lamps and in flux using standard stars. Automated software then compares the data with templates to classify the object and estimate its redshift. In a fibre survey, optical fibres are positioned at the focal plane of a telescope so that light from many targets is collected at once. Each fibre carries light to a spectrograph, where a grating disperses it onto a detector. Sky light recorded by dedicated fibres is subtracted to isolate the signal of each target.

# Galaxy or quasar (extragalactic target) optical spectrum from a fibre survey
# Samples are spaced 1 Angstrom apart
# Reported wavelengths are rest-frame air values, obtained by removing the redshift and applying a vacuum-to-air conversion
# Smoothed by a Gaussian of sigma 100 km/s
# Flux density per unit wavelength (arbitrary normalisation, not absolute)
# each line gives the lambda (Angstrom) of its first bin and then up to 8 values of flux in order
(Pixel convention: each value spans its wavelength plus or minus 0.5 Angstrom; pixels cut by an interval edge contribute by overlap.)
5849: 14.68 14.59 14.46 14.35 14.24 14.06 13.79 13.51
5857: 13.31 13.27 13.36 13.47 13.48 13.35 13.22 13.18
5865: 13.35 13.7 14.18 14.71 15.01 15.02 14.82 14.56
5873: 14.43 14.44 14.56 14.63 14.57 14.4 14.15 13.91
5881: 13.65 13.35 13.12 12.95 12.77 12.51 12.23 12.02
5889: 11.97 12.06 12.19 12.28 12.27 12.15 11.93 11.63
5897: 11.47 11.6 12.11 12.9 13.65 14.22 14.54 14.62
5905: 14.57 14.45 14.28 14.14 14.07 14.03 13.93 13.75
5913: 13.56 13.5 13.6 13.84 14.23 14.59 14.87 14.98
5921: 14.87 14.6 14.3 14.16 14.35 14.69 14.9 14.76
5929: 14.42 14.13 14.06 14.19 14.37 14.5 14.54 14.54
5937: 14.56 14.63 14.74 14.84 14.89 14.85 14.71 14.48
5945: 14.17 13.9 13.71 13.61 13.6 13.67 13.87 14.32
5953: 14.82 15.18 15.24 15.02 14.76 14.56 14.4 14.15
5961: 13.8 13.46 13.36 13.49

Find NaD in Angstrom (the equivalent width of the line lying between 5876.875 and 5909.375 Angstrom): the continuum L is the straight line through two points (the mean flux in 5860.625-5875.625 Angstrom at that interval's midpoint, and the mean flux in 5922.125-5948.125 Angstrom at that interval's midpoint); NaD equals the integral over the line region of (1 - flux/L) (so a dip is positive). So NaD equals 2.6 Angstrom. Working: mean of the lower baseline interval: 14.1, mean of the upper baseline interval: 14.4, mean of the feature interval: 13.1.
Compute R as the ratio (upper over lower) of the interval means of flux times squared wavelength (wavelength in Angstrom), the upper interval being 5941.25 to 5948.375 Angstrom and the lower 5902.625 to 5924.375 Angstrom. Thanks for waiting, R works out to 1.01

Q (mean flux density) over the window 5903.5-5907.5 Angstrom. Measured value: 14.5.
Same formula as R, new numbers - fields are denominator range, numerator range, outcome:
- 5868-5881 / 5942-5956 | 1.01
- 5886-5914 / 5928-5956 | 1.12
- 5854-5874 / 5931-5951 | 1.06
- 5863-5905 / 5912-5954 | 1.09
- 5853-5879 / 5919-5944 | 1.06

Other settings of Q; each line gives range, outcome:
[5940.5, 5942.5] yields 14.9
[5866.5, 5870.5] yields 14.7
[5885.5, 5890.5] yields 12.2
